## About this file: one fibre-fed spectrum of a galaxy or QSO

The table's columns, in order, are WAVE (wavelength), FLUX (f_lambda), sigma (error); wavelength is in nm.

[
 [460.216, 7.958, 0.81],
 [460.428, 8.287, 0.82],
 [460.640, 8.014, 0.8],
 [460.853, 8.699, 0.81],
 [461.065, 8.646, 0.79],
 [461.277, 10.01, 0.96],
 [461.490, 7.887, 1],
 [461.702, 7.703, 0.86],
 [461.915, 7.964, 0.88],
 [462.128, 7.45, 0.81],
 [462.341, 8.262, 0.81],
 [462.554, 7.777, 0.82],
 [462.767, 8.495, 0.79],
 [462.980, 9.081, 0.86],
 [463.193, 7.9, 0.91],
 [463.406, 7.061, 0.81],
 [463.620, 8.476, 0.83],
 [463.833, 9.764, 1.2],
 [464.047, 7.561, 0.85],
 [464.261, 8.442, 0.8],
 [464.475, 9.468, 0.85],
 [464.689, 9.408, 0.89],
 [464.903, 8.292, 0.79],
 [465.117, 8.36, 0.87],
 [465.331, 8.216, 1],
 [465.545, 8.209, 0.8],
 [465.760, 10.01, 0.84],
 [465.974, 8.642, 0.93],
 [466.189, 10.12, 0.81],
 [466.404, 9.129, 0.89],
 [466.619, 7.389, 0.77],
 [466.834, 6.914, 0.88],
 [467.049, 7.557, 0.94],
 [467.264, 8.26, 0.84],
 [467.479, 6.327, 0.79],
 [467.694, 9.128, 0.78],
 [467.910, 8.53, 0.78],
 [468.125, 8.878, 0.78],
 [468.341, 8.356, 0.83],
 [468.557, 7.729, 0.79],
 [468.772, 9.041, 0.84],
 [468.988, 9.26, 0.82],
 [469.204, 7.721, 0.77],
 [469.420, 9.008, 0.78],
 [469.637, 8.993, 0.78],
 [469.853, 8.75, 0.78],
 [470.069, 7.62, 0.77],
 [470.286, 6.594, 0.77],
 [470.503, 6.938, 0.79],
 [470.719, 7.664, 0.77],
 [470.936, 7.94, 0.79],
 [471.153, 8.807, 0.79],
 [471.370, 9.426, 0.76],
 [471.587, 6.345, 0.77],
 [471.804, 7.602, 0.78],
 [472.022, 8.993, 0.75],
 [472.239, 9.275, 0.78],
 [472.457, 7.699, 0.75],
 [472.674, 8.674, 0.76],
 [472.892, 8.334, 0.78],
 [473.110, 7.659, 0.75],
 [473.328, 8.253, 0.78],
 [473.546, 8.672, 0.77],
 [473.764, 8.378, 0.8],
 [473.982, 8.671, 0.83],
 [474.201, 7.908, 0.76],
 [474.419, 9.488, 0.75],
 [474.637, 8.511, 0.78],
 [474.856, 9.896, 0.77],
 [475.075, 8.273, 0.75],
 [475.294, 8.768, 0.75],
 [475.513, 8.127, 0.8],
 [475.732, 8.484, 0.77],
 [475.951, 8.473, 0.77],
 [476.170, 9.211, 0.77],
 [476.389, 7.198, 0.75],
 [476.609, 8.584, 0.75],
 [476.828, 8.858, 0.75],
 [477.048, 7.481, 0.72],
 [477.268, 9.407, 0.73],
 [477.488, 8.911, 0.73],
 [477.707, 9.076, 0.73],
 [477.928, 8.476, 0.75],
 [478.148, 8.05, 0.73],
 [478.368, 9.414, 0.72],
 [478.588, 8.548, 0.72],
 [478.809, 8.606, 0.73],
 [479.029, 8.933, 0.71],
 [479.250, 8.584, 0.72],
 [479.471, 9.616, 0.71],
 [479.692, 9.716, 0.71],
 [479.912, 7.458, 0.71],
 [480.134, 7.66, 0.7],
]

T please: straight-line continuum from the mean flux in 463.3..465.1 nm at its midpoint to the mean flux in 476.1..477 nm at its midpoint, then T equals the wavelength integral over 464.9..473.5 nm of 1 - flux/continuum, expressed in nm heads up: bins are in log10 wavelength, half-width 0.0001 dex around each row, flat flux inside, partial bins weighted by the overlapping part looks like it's 0.208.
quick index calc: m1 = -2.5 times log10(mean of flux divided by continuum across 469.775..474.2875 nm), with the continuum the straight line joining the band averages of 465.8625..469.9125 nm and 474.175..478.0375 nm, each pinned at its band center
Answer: 0.05 mag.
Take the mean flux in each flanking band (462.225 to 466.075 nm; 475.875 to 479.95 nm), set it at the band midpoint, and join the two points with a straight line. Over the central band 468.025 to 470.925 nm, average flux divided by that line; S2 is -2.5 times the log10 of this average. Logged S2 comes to 0.05 mag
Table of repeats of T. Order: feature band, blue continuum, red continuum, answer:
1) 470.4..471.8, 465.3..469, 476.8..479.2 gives 0.111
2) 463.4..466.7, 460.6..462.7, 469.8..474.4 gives -0.205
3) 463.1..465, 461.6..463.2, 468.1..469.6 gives -0.064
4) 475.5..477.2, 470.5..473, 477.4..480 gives 0.050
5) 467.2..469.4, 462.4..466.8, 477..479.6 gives 0.069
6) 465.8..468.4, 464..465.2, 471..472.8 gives 0.069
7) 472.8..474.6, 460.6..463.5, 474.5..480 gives 0.031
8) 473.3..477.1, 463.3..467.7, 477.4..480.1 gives 0.053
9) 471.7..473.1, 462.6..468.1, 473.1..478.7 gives 0.025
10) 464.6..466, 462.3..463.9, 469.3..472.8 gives -0.077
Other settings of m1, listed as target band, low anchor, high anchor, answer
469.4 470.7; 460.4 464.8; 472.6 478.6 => 0.080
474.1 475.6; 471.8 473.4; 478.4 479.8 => -0.017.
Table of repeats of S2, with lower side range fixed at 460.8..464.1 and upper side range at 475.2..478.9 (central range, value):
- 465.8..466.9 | -0.028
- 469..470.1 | -0.015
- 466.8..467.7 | 0.117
